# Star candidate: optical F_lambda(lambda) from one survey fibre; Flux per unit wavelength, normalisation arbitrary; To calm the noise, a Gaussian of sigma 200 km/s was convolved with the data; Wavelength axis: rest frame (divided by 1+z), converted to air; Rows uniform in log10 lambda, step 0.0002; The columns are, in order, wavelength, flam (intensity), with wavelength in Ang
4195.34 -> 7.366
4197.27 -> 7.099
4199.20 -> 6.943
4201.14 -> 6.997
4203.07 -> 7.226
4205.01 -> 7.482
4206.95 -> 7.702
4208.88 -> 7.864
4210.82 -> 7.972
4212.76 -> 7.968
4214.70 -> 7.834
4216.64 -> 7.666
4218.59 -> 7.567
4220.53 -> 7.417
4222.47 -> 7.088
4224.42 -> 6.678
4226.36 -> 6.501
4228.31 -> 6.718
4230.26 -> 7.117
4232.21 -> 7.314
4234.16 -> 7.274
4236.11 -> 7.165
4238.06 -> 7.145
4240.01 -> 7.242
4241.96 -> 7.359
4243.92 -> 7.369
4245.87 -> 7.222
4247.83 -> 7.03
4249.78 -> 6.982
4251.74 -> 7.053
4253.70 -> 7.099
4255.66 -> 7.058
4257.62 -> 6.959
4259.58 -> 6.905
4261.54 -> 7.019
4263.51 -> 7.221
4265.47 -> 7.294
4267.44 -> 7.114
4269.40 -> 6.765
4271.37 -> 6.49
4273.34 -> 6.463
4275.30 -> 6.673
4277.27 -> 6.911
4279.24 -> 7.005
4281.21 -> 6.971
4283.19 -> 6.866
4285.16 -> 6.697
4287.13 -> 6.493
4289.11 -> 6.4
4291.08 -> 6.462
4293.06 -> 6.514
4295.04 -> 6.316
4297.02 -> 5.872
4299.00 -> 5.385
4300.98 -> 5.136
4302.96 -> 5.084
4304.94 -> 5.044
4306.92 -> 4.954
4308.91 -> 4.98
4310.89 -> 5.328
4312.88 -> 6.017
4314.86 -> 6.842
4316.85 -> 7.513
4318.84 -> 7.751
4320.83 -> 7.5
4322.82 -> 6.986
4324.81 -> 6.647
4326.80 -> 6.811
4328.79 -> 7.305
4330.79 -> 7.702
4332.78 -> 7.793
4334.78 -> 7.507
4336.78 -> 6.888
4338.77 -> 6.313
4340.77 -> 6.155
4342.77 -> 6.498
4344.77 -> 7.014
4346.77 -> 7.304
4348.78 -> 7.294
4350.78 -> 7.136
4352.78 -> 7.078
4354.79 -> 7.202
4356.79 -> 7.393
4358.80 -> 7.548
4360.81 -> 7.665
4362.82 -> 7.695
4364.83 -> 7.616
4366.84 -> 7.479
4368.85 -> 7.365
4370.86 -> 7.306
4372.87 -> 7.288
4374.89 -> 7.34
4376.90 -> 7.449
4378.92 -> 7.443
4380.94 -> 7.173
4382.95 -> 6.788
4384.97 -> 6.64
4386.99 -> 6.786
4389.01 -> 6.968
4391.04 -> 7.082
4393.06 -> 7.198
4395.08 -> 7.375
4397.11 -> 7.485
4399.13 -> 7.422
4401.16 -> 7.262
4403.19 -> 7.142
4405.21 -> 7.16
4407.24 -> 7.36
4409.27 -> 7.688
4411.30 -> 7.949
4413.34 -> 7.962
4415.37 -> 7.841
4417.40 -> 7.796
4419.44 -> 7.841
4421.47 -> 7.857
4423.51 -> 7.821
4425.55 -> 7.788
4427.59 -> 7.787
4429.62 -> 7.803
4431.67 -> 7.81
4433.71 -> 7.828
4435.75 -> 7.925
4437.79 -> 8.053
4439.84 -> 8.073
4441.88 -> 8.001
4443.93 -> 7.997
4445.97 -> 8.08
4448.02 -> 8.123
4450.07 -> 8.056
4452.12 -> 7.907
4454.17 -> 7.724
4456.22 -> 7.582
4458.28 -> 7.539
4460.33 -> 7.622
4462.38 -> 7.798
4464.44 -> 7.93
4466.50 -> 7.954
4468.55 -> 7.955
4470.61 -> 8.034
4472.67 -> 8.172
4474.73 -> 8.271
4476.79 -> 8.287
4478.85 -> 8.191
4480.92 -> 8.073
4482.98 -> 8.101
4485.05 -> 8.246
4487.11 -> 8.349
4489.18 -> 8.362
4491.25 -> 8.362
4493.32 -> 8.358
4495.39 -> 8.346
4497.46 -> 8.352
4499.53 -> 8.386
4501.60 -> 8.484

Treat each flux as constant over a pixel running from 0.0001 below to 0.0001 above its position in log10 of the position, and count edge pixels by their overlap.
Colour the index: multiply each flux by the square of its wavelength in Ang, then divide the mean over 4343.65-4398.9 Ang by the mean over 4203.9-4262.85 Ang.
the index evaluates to 1.07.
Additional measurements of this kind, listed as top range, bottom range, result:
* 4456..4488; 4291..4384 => 1.25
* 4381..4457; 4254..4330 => 1.24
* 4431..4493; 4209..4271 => 1.23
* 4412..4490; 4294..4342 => 1.32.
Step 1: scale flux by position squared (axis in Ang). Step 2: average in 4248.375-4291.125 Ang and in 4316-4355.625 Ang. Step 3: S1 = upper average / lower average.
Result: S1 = 1.1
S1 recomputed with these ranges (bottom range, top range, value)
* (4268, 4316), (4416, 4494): 1.40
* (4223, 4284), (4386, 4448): 1.18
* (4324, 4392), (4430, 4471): 1.15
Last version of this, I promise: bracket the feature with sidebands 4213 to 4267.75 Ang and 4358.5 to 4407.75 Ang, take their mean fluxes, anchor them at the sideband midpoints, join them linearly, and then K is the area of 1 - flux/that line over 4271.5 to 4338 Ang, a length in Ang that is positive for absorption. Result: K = 6.52 Ang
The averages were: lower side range 7.17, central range 6.51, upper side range 7.28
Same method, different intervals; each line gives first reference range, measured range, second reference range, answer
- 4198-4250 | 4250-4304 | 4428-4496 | 6.16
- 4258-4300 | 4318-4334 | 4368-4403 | -0.96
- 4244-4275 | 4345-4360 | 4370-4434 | 0.03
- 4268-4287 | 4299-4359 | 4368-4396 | 2.58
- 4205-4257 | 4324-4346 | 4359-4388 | 0.97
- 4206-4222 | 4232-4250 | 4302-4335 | 0.52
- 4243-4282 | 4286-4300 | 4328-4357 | 1.62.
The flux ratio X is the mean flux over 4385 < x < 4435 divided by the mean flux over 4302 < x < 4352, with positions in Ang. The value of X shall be 1.1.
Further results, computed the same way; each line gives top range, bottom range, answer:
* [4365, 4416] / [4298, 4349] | 1.12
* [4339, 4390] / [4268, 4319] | 1.15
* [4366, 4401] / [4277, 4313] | 1.20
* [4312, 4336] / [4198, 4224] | 0.96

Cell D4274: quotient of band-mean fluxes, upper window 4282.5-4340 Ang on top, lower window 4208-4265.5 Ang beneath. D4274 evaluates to 0.89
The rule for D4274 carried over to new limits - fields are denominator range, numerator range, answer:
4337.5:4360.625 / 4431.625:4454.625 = 1.14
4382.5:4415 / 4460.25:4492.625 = 1.11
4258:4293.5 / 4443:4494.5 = 1.18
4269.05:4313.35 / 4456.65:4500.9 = 1.33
